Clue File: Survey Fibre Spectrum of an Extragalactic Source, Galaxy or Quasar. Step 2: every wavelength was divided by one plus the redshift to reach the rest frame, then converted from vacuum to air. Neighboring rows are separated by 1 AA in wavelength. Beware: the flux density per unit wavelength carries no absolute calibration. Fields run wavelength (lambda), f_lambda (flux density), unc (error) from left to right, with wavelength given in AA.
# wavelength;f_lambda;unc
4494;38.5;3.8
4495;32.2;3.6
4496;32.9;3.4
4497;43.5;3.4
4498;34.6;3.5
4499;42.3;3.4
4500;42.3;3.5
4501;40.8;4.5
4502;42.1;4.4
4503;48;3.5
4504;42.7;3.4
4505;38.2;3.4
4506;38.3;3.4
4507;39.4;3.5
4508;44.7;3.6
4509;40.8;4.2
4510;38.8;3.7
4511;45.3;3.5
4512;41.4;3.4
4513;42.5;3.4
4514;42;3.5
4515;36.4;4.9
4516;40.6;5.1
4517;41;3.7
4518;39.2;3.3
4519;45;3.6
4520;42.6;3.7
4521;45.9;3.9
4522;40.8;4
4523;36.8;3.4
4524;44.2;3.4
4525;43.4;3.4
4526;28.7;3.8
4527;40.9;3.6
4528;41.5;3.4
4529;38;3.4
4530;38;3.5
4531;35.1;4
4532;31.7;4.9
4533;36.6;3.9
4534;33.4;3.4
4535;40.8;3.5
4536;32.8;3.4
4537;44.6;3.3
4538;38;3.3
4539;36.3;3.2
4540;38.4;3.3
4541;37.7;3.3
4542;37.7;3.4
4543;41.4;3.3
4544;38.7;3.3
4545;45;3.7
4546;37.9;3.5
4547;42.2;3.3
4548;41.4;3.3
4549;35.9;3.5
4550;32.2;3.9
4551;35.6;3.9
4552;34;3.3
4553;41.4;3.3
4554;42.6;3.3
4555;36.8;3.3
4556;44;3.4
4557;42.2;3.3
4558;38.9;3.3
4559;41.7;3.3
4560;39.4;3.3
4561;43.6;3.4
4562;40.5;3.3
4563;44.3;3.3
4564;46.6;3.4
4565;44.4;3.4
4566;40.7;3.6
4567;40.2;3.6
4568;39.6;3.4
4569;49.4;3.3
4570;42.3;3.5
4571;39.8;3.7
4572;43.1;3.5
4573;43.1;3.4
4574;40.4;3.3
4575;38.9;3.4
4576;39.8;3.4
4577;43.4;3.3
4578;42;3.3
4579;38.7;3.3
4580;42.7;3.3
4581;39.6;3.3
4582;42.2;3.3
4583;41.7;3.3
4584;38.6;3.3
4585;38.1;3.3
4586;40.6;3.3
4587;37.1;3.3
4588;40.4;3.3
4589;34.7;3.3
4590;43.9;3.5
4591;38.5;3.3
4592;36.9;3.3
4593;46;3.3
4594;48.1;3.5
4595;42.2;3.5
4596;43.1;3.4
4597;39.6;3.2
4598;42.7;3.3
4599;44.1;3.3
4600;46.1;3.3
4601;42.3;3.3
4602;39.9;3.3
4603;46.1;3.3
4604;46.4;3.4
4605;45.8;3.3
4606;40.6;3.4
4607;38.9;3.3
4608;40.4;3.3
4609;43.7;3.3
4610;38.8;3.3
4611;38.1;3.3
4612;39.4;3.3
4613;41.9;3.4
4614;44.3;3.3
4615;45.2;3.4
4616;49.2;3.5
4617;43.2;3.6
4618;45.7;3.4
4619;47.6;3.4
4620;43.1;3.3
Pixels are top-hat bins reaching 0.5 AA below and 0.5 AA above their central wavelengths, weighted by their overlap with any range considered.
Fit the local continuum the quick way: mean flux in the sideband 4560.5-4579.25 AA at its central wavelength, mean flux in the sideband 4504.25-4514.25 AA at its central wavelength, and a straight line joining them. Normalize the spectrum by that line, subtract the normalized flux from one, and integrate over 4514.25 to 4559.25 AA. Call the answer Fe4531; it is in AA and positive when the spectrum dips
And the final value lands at 2.8 AA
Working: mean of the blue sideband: 41.2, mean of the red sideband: 42.2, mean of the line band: 39.1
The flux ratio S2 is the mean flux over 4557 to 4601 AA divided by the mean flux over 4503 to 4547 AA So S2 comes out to 1.05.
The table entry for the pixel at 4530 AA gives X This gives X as 38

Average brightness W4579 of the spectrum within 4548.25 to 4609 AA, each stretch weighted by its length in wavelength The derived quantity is 41.2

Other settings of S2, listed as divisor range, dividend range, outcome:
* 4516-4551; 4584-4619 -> 1.08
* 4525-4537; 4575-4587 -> 1.10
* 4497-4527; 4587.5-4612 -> 1.02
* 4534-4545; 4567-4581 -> 1.08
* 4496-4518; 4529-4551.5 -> 0.92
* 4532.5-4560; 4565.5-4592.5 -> 1.05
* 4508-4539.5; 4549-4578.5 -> 1.04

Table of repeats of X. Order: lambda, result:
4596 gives 43.1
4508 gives 44.7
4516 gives 40.6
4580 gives 42.7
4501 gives 40.8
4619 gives 47.6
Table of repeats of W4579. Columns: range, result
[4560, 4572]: 42.7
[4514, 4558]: 39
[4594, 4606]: 43.6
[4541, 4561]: 39.5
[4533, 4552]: 38.2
